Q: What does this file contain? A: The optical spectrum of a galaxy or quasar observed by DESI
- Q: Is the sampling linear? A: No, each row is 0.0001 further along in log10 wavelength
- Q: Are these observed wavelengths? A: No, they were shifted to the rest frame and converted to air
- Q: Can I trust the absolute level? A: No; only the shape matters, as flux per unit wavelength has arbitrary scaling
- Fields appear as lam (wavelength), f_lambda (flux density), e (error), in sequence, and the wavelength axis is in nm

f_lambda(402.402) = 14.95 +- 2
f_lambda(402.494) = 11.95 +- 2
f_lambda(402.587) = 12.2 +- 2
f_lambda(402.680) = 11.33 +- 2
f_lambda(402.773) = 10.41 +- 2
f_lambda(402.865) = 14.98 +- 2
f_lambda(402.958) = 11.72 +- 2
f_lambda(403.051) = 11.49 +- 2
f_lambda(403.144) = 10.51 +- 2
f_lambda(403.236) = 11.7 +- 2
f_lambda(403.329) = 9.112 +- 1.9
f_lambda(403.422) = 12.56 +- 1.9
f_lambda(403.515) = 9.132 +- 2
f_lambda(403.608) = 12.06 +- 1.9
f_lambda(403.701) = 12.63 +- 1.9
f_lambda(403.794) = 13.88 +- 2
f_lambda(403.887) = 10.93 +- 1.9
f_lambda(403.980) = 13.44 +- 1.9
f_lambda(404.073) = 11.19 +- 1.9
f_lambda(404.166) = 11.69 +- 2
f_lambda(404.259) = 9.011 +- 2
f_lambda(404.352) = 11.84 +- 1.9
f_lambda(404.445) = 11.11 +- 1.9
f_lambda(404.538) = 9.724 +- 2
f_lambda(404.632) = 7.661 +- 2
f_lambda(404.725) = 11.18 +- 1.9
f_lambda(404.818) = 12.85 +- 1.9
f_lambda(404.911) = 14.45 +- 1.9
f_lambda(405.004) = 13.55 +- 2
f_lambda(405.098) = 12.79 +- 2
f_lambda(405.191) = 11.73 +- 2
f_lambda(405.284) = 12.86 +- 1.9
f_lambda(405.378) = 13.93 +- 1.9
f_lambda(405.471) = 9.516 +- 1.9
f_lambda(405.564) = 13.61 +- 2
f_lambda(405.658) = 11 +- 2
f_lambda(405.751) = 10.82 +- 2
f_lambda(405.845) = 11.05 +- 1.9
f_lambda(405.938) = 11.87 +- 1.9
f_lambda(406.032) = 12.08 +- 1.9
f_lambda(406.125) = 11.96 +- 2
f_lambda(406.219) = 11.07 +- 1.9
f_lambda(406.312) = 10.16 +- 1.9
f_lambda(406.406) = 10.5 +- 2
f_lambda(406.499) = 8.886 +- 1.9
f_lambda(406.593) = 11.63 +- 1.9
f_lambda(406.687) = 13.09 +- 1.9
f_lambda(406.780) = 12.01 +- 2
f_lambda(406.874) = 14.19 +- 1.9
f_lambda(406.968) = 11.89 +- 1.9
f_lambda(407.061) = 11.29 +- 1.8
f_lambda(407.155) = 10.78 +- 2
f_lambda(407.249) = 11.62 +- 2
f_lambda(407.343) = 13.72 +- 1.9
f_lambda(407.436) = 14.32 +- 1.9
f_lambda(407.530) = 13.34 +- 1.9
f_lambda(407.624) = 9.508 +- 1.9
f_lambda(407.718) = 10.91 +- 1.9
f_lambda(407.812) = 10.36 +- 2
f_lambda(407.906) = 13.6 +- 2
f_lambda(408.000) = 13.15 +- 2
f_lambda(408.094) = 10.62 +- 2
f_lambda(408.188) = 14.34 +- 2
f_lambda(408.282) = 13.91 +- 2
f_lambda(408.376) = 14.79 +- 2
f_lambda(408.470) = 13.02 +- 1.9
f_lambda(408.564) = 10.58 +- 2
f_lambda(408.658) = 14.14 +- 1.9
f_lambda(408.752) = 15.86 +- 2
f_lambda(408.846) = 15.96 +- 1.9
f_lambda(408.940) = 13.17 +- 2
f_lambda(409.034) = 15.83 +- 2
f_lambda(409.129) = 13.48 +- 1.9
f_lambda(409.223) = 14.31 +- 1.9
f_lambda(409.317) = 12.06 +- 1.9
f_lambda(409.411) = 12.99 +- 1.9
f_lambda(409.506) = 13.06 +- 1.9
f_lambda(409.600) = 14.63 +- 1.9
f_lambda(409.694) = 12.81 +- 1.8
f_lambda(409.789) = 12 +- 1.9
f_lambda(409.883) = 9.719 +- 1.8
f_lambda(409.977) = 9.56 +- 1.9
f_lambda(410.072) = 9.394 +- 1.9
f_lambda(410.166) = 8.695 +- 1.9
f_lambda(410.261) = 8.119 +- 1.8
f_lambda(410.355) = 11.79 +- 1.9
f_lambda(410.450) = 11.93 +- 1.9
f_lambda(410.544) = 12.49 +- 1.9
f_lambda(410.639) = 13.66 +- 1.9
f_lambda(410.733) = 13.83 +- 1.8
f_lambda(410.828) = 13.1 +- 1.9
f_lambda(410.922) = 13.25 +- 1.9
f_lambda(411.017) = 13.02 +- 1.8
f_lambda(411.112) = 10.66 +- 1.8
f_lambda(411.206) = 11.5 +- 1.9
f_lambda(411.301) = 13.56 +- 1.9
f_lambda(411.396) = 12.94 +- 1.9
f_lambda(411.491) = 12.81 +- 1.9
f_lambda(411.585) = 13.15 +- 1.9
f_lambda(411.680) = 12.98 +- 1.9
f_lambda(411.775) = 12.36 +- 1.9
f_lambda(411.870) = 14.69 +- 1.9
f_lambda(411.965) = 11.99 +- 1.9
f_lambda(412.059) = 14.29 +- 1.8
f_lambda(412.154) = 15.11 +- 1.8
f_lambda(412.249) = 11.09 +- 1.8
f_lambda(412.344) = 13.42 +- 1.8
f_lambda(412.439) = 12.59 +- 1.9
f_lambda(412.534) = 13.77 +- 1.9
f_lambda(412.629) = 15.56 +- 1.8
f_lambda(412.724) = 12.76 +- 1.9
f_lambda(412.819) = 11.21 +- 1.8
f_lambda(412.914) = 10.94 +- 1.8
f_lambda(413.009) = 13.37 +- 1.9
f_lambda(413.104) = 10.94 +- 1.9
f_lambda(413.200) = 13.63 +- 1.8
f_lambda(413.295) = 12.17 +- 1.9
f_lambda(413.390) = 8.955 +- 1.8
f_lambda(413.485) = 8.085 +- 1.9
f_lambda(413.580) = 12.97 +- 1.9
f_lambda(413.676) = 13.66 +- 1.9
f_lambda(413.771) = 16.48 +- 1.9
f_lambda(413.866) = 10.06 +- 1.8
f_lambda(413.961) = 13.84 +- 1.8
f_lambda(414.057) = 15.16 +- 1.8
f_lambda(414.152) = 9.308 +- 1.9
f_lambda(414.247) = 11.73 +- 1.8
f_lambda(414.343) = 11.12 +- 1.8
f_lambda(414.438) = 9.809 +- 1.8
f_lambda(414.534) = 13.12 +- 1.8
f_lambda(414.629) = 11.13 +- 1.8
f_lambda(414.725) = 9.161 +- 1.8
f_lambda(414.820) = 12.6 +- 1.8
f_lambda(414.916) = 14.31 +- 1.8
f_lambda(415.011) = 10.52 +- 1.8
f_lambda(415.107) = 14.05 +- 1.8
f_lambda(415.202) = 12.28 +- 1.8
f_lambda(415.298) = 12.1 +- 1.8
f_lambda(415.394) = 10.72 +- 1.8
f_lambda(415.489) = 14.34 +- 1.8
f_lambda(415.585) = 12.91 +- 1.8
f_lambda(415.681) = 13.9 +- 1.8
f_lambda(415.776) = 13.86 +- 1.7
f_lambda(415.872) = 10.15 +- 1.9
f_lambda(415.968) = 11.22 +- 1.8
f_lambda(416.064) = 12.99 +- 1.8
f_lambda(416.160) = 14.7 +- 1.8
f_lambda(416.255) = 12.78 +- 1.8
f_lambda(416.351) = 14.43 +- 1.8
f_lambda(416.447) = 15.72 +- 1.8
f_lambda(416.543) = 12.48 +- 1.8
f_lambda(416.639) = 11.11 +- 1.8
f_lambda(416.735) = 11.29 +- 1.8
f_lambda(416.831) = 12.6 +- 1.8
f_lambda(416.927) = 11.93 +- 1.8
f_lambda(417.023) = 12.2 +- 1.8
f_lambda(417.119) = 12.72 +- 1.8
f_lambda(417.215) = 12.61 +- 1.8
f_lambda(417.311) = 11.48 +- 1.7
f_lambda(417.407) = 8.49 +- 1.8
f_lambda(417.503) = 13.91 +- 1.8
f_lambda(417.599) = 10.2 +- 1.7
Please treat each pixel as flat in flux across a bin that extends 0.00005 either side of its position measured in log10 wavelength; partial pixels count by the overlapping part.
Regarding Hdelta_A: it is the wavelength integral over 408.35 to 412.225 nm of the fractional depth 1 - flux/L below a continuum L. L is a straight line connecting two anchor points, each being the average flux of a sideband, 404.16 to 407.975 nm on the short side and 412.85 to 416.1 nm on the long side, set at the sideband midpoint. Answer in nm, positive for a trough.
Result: -0.28 nm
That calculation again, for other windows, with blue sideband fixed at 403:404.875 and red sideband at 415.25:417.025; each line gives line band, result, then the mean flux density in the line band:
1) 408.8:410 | -0.12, 13.1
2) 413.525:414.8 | 0.04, 12.1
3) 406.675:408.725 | -0.15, 12.5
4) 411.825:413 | -0.08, 13.1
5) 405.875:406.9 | 0.00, 11.5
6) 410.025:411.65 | 0.01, 12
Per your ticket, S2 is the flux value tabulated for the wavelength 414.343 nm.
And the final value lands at 11.12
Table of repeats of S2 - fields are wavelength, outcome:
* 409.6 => 14.63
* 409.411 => 12.99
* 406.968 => 11.89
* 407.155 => 10.78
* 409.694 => 12.81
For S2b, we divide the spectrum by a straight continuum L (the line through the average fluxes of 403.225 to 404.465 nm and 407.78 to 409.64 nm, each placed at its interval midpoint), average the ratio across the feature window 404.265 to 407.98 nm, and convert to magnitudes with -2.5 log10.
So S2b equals 0.06 mag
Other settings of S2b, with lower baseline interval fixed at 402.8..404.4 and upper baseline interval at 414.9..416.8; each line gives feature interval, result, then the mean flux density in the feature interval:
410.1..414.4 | 0.00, 12.4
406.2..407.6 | 0.01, 11.9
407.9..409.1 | -0.14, 13.8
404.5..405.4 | -0.03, 12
